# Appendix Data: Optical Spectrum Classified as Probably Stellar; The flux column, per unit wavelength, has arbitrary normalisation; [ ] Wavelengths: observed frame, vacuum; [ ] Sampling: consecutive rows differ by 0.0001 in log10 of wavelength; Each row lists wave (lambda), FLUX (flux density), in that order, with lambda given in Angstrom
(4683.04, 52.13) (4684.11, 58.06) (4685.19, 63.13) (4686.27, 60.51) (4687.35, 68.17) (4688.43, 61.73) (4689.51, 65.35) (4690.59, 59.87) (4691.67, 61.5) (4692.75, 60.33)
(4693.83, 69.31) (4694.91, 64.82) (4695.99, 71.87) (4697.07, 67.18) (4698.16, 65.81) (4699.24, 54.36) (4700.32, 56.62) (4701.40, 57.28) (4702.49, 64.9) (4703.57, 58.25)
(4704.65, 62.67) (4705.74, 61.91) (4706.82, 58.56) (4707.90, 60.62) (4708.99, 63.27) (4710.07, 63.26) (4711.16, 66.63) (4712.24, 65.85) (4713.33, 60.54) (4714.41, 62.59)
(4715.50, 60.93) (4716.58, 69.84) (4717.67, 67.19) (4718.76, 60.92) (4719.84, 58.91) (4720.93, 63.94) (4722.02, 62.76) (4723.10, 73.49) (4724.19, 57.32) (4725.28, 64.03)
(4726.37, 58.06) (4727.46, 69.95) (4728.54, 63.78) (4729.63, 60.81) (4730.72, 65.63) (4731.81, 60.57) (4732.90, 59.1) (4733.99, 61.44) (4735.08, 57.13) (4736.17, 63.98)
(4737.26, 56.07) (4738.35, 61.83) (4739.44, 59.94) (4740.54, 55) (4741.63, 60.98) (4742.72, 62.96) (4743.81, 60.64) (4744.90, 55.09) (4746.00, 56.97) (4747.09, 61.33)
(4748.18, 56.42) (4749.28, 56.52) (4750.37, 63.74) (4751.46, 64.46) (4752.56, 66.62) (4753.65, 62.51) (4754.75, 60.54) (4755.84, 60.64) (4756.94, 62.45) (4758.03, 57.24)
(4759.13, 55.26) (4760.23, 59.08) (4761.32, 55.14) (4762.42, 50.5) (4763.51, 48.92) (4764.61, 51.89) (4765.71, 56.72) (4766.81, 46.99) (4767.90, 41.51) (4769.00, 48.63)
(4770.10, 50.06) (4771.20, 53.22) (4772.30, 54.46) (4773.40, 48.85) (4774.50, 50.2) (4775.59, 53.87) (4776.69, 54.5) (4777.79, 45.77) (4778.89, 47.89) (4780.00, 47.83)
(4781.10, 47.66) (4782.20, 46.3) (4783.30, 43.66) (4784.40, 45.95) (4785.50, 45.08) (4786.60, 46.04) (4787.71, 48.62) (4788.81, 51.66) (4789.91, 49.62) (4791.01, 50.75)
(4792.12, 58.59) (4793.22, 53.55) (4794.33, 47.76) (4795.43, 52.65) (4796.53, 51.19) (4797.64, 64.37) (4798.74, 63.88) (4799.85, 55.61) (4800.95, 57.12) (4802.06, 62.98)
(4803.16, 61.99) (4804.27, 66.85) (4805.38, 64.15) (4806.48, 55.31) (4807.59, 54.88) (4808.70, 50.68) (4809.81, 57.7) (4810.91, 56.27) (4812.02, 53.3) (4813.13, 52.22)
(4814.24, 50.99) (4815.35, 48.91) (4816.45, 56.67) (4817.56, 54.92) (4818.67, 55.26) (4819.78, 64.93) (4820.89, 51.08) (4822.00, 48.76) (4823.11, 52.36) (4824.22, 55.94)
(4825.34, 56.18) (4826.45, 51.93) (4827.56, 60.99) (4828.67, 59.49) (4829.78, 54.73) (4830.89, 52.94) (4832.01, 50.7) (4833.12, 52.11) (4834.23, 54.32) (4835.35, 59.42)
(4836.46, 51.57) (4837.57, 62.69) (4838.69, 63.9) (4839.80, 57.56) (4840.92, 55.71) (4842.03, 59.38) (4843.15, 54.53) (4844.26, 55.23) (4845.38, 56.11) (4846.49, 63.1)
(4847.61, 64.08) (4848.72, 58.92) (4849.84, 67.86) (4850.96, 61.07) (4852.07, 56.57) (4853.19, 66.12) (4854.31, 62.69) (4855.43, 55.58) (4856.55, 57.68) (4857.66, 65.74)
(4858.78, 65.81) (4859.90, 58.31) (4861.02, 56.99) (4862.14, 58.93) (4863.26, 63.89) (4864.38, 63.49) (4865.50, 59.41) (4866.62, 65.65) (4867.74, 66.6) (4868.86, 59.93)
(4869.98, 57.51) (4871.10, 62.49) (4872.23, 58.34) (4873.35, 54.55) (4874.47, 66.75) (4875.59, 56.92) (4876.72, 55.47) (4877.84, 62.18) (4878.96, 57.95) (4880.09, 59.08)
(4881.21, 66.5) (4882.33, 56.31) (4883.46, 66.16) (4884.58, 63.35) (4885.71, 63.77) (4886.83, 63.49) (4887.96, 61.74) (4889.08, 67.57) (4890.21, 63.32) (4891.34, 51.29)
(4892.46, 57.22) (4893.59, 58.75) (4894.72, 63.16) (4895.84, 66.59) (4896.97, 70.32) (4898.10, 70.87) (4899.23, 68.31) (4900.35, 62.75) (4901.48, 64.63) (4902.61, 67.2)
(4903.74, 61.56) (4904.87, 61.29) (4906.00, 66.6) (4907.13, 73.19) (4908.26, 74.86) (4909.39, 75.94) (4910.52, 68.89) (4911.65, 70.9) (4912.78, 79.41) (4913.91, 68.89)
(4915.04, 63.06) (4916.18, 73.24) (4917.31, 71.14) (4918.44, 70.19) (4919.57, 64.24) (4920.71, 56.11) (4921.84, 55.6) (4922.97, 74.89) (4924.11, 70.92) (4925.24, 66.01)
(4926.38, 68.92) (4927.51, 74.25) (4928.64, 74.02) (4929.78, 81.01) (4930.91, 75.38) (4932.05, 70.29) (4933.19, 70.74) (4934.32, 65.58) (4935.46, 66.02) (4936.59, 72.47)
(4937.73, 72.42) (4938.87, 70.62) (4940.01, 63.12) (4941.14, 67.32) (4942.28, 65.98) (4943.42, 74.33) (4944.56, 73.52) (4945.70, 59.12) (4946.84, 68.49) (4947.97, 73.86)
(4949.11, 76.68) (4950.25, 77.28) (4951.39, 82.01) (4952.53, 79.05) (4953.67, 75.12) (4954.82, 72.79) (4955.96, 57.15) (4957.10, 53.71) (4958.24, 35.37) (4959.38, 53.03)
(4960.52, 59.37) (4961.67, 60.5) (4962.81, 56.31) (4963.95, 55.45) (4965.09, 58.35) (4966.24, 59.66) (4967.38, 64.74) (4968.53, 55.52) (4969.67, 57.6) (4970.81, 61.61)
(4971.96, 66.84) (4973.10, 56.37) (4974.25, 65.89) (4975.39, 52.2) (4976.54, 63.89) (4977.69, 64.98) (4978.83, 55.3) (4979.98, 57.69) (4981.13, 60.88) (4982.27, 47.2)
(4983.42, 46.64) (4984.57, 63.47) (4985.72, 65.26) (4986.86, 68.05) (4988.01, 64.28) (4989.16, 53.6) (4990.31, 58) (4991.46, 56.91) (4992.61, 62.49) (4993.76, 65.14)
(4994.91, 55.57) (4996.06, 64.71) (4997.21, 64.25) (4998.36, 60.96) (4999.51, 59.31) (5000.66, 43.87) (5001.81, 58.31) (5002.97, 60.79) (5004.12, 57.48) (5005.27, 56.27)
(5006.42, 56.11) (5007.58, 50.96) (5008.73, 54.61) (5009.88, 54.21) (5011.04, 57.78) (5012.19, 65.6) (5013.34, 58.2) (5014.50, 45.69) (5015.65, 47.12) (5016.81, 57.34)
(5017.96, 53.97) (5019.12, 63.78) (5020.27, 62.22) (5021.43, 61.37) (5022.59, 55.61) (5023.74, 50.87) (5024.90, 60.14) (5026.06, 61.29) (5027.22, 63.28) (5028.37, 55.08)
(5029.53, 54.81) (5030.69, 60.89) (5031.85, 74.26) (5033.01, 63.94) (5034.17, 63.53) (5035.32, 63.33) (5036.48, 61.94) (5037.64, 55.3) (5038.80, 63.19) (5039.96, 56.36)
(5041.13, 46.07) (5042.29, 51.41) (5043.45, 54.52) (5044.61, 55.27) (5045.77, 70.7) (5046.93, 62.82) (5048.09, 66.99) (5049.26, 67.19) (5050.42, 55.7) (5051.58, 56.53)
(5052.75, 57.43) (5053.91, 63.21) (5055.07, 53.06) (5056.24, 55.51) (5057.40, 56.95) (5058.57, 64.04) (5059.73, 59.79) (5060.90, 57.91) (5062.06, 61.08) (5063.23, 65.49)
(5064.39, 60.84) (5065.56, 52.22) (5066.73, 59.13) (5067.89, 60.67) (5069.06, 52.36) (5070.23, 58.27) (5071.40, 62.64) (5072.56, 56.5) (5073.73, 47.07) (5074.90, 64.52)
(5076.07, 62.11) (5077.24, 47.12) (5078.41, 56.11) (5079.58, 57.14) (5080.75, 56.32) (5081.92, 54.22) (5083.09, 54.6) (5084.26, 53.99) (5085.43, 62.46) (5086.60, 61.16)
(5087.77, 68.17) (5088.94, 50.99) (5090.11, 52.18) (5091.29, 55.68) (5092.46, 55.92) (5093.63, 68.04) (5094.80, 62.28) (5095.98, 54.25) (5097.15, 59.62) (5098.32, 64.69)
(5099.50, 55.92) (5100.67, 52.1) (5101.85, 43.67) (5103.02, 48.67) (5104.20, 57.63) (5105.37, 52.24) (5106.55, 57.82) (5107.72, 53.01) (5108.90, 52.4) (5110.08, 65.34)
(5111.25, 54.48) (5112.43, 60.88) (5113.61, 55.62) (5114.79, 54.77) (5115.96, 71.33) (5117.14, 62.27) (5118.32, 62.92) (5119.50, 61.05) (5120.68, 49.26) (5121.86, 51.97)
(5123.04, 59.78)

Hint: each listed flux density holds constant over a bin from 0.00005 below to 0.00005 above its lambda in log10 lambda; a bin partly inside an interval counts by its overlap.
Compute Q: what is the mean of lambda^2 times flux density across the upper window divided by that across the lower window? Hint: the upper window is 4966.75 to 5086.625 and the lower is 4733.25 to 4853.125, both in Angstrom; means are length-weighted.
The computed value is 1.2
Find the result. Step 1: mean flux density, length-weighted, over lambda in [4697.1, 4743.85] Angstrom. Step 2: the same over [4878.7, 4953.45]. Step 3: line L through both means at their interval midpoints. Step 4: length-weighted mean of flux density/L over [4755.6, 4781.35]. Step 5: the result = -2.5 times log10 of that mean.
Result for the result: 0.22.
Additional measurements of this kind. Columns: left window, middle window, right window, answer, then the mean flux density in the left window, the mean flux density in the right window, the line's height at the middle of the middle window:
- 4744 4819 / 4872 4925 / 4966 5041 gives -0.15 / 54.3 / 58.8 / 56.7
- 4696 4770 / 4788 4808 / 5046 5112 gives 0.05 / 60.1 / 57.7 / 59.7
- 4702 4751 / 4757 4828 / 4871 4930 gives 0.19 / 61.7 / 65.5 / 63.1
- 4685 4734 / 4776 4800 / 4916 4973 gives 0.25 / 63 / 66.4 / 64.1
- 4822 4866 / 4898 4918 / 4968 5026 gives -0.18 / 58.4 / 58.2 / 58.3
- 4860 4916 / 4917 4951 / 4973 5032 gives -0.14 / 63.8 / 58.3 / 61.6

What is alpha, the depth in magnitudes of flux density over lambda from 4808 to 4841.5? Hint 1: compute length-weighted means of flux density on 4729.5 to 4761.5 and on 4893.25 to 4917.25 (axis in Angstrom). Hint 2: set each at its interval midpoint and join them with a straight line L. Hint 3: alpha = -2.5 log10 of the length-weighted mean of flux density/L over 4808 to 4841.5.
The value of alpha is 0.16 mag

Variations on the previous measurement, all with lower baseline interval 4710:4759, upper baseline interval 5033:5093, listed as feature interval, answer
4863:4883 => -0.01 mag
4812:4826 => 0.13 mag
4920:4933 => -0.17 mag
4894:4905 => -0.10 mag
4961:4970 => 0.01 mag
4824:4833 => 0.10 mag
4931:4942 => -0.16 mag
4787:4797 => 0.19 mag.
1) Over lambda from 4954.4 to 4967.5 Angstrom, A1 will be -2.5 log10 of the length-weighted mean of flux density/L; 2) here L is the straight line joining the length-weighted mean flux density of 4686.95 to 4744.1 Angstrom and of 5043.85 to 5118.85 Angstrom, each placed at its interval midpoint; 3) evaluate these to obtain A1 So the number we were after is 0.05 mag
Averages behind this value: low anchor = 62.5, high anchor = 58.1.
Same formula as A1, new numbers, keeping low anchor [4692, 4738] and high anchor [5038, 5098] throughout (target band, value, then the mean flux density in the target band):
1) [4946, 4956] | -0.23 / 74.1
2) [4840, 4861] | 0.01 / 60.1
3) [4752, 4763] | 0.06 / 59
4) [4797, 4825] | 0.09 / 56.6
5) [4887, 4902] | -0.06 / 63.6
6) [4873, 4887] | -0.01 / 61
